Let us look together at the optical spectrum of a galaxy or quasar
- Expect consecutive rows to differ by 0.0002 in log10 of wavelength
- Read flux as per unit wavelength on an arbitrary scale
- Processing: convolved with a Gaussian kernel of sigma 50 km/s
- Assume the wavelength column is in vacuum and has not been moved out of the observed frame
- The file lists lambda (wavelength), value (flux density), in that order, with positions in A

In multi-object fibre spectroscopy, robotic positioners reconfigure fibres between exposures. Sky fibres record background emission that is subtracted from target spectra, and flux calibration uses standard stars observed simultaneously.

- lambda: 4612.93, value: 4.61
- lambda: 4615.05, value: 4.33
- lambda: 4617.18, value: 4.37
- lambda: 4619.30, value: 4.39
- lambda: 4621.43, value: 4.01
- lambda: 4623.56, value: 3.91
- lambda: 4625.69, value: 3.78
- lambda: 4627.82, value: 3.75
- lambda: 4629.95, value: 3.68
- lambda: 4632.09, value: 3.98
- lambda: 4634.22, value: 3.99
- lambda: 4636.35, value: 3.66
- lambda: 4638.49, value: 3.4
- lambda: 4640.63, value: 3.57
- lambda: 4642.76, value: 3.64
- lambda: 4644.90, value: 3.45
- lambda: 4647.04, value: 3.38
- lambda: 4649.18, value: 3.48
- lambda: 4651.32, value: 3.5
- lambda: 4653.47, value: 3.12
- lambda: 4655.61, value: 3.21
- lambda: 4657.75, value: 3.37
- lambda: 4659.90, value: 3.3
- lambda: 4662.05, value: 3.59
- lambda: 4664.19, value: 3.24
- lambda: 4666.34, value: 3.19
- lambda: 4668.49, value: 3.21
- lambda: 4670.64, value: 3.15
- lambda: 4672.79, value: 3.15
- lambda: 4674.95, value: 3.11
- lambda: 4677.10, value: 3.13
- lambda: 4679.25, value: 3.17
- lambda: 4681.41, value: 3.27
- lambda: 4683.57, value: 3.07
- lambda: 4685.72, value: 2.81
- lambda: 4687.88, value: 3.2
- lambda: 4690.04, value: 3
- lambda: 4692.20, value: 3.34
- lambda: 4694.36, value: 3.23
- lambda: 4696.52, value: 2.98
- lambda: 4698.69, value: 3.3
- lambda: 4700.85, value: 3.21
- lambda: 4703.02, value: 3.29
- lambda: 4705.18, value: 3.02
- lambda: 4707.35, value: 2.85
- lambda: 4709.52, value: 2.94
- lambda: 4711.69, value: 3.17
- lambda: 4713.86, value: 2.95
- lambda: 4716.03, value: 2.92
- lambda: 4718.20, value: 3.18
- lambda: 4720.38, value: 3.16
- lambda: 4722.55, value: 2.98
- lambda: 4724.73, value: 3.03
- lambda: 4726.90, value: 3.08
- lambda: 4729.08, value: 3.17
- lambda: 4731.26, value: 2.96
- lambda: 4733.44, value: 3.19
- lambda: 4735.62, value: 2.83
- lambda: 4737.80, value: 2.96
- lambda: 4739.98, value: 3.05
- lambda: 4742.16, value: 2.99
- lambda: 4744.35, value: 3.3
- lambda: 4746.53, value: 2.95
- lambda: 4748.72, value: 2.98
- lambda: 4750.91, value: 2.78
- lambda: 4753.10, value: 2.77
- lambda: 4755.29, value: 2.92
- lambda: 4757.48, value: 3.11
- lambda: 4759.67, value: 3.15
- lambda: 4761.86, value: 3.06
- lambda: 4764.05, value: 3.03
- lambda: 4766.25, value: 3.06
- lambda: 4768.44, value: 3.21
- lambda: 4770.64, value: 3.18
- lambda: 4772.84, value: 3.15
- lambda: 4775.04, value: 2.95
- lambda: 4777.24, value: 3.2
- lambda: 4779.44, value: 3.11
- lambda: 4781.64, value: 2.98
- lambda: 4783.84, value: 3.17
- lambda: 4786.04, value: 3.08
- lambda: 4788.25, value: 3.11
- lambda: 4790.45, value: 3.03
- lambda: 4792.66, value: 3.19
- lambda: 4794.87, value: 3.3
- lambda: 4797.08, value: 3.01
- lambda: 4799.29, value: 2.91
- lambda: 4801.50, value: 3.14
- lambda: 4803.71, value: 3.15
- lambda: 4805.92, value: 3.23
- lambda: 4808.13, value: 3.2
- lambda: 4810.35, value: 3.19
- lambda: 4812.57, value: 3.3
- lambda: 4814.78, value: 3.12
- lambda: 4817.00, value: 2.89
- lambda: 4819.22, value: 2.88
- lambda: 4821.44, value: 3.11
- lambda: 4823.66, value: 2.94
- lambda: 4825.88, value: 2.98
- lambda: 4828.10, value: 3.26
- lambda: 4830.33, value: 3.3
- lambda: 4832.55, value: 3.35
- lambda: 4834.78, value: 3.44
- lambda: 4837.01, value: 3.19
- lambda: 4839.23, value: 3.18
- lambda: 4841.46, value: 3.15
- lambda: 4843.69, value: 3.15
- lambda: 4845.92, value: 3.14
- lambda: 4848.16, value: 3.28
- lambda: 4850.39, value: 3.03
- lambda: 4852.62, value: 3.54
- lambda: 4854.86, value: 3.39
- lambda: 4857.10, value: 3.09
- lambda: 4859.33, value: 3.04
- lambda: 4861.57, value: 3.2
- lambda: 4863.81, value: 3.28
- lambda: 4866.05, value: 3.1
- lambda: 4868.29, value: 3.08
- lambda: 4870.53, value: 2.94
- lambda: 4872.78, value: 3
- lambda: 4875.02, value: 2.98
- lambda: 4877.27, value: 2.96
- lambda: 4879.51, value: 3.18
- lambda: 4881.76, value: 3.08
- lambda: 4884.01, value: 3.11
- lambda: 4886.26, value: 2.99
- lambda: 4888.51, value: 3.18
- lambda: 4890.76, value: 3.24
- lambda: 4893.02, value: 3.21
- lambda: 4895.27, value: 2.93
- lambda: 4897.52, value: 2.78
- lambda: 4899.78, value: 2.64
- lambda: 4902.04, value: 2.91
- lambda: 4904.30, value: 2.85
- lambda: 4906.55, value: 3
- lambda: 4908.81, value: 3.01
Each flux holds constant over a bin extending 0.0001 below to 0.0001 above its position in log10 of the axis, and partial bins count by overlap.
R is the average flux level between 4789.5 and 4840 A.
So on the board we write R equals 3.14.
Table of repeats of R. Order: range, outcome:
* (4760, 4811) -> 3.11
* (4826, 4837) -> 3.29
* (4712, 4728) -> 3.05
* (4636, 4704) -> 3.27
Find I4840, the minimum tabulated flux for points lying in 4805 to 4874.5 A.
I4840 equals 2.88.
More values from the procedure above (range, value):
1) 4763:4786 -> 2.95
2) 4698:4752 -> 2.78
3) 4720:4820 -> 2.77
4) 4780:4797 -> 2.98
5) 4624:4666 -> 3.12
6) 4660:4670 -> 3.19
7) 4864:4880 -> 2.94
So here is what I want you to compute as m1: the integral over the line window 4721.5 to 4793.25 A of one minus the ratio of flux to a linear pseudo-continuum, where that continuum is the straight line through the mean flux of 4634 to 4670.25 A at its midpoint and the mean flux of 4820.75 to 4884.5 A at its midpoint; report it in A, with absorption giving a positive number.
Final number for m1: 4.9 A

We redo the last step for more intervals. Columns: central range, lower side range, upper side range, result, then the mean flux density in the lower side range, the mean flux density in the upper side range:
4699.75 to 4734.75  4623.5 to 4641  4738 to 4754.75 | 1.10 A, 3.74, 2.97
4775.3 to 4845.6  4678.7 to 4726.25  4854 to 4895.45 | -0.76 A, 3.09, 3.11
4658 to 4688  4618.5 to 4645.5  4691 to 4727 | 2.01 A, 3.78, 3.1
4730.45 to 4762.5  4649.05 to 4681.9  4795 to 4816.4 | 1.90 A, 3.25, 3.14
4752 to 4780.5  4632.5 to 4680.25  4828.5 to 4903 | 1.52 A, 3.37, 3.12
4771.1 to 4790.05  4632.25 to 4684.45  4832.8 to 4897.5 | 0.80 A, 3.36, 3.14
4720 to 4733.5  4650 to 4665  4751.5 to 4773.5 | 0.35 A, 3.34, 3.06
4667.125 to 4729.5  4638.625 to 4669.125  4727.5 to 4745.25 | 1.89 A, 3.38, 3.05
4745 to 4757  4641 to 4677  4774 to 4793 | 0.92 A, 3.32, 3.09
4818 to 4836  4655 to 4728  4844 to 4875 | -0.02 A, 3.14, 3.16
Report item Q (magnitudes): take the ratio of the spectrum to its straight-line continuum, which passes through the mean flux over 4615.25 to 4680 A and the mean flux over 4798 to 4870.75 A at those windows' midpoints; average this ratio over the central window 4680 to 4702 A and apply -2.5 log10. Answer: 0.10 mag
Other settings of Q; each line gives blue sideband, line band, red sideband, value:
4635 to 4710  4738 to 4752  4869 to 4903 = 0.06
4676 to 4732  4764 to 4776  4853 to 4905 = -0.01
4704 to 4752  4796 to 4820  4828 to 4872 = 0.02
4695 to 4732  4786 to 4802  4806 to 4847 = 0.01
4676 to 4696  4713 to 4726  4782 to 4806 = 0.03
